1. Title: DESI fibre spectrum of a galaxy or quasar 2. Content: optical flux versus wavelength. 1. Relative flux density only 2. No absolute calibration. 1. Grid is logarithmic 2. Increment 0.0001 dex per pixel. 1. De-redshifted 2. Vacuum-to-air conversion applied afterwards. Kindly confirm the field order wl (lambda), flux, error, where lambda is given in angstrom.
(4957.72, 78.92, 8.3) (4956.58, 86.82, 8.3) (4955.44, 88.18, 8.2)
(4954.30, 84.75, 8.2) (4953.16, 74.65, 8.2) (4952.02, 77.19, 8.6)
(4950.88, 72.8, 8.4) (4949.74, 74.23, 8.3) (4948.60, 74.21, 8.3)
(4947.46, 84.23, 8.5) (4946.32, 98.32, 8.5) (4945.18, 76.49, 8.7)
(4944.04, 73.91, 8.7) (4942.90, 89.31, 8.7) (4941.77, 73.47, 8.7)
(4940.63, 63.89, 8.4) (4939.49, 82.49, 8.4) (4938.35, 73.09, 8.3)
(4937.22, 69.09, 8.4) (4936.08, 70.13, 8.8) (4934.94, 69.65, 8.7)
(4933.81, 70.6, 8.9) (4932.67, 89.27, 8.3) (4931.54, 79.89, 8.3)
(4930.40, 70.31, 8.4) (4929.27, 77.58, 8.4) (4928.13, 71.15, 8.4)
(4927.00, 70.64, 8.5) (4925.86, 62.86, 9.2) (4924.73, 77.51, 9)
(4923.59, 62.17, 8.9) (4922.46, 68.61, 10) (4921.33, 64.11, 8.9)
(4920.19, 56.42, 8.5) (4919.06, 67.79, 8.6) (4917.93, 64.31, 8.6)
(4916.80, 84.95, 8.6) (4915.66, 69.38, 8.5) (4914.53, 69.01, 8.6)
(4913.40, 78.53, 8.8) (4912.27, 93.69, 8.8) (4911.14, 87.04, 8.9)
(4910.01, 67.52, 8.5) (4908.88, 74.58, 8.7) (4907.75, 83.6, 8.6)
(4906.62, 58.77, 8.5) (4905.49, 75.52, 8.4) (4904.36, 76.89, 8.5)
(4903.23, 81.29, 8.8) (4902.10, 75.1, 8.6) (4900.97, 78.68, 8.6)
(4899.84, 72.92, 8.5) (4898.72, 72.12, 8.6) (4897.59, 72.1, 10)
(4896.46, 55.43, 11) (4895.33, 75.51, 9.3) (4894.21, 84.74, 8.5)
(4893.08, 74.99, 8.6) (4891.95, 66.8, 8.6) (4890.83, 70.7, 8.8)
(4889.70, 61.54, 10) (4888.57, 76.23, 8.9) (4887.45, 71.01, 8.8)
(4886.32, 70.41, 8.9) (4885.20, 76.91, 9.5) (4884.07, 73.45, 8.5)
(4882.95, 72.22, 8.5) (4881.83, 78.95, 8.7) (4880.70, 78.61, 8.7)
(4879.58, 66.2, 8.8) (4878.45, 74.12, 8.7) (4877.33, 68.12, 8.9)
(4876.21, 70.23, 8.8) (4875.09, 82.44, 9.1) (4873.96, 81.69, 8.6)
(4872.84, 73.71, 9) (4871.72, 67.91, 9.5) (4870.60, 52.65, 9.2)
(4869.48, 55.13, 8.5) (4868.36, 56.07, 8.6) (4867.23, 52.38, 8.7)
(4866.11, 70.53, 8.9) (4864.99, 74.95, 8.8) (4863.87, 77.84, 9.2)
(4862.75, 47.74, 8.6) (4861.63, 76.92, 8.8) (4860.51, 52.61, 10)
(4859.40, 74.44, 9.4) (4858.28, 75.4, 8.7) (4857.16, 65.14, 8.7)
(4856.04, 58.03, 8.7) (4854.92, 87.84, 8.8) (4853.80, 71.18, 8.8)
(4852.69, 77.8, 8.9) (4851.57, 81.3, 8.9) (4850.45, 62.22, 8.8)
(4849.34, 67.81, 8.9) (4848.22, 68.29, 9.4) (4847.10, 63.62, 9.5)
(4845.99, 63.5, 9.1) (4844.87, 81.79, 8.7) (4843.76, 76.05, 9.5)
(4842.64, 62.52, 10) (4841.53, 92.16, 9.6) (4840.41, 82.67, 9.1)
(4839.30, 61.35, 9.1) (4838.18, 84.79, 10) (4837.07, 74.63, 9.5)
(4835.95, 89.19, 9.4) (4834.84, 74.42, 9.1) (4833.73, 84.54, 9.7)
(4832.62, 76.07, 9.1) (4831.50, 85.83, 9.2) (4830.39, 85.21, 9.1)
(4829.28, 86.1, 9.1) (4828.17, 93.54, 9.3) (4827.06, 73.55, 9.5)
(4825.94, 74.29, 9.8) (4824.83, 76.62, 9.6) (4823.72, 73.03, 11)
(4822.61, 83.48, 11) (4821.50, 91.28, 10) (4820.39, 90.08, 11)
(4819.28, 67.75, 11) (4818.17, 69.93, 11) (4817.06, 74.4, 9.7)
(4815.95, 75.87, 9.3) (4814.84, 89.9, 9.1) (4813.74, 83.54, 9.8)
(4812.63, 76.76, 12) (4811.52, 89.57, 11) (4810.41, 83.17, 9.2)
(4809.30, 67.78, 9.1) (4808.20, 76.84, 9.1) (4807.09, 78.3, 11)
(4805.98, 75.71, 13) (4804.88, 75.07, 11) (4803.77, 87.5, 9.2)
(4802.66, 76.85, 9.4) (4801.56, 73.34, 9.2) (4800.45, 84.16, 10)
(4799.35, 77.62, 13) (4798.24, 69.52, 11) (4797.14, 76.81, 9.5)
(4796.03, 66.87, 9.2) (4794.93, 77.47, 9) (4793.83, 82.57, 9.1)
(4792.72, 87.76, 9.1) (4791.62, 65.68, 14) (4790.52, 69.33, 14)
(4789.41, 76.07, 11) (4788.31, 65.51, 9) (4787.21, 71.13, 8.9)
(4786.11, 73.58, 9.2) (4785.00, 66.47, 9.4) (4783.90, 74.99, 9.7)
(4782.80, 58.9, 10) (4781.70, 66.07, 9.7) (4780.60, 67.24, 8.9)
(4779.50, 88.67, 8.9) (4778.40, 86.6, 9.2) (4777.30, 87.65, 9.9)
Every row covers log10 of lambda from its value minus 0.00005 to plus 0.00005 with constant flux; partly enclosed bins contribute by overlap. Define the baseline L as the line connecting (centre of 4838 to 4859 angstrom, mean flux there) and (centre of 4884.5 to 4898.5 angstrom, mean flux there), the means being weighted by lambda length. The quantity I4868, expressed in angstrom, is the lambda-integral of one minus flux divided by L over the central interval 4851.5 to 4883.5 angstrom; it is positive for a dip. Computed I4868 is 1.1 angstrom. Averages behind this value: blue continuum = 72.6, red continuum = 71.4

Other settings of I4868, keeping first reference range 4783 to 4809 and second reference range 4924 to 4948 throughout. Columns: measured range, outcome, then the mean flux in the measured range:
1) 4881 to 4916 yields 0.7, 74.1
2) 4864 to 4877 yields 1.4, 67.4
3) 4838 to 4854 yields 0.5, 72.9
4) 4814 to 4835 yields -1.5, 80.5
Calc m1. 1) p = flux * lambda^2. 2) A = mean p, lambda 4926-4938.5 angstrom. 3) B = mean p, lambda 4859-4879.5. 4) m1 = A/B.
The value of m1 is 1.12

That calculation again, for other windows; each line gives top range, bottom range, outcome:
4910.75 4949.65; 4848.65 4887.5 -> 1.09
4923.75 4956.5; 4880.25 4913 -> 1.05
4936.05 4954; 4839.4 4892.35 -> 1.13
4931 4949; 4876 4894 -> 1.10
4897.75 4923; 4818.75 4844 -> 0.95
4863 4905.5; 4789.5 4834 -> 0.93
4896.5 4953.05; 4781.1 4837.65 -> 1.01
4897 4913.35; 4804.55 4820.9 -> 1.01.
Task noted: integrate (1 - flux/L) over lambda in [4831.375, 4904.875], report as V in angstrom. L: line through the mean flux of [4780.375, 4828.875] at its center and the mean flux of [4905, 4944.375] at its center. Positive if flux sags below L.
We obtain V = 2.6 angstrom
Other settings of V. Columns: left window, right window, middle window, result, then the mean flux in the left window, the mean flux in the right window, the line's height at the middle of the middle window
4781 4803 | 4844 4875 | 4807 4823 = -1.9 angstrom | 73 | 68.4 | 71.4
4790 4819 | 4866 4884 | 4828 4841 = -1.3 angstrom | 77.3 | 68.9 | 73.7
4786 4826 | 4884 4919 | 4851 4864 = 0.9 angstrom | 77.3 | 73.9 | 75.5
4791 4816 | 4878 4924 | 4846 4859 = 0.9 angstrom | 78.3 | 72.8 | 75.5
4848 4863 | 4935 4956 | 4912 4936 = 1.2 angstrom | 69.5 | 77.6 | 75.7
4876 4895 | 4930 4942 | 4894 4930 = 0.3 angstrom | 72.8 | 73.8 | 73.3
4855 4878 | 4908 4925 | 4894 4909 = -0.6 angstrom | 67.2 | 72.5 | 70.9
